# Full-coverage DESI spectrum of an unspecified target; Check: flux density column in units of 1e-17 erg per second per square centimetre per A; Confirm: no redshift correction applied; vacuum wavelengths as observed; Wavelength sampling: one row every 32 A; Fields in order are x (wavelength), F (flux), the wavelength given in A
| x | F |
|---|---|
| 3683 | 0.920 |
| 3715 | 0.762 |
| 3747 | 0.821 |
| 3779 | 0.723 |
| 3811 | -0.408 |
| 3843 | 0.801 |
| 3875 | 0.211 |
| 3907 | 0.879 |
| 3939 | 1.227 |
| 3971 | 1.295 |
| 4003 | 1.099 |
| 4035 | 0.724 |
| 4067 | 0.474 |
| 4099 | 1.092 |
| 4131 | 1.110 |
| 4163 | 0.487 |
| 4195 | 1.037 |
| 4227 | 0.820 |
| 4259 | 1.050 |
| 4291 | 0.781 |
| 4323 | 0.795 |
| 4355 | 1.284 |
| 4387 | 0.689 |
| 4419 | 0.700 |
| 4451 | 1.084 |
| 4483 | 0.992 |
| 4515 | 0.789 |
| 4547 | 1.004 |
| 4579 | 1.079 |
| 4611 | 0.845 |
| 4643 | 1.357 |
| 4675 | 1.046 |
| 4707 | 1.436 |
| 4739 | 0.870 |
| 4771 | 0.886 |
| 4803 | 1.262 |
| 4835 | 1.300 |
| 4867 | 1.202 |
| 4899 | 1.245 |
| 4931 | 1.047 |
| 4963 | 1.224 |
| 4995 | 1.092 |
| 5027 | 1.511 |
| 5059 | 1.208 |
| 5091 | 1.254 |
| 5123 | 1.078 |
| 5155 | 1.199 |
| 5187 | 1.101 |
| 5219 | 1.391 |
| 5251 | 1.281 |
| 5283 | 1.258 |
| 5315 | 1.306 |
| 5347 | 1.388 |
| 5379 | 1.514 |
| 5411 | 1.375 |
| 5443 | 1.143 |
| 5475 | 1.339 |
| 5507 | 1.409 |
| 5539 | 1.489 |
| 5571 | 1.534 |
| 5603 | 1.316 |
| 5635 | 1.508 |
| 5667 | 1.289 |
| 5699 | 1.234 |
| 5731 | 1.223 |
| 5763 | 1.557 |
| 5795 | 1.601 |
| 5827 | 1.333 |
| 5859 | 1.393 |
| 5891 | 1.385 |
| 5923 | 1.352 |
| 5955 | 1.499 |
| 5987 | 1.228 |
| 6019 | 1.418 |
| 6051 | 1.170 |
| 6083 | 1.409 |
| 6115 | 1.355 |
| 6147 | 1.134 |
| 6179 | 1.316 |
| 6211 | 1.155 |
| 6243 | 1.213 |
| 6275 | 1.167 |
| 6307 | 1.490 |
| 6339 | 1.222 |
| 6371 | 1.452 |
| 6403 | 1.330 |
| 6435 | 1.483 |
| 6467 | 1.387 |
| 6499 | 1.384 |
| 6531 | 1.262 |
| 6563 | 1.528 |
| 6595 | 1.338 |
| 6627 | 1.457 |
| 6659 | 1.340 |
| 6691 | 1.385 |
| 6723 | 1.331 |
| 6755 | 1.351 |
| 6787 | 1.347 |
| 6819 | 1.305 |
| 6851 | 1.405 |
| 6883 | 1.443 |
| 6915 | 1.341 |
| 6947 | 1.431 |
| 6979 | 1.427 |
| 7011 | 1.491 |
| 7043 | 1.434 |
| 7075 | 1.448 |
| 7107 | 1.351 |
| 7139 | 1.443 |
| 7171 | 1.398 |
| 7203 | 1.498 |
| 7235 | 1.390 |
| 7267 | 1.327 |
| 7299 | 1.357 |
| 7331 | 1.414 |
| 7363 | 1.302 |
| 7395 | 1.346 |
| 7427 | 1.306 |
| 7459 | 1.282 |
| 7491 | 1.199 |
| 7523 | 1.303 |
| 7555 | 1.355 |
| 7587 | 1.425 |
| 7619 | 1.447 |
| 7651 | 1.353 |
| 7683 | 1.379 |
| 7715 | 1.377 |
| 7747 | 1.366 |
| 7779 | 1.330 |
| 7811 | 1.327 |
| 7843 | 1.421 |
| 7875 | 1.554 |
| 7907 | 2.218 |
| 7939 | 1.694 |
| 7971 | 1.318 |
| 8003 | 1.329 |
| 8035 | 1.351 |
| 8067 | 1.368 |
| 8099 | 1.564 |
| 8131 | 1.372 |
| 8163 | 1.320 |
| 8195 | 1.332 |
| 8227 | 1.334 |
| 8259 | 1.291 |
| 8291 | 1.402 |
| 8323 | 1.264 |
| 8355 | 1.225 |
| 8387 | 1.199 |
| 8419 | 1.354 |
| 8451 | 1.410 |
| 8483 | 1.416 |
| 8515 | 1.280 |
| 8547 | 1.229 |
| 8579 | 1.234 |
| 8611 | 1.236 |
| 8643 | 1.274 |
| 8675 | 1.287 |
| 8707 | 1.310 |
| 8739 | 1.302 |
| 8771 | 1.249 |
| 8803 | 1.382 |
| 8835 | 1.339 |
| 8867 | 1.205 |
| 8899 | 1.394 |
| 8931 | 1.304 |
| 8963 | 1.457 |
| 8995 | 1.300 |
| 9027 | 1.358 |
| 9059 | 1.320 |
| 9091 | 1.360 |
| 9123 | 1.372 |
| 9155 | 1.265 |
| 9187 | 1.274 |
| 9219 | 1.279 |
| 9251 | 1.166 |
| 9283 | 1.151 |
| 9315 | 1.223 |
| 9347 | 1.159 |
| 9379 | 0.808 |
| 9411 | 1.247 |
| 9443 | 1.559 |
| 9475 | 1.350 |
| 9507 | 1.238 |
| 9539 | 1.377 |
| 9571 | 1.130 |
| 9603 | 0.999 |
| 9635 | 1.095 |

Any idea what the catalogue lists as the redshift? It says 0.20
